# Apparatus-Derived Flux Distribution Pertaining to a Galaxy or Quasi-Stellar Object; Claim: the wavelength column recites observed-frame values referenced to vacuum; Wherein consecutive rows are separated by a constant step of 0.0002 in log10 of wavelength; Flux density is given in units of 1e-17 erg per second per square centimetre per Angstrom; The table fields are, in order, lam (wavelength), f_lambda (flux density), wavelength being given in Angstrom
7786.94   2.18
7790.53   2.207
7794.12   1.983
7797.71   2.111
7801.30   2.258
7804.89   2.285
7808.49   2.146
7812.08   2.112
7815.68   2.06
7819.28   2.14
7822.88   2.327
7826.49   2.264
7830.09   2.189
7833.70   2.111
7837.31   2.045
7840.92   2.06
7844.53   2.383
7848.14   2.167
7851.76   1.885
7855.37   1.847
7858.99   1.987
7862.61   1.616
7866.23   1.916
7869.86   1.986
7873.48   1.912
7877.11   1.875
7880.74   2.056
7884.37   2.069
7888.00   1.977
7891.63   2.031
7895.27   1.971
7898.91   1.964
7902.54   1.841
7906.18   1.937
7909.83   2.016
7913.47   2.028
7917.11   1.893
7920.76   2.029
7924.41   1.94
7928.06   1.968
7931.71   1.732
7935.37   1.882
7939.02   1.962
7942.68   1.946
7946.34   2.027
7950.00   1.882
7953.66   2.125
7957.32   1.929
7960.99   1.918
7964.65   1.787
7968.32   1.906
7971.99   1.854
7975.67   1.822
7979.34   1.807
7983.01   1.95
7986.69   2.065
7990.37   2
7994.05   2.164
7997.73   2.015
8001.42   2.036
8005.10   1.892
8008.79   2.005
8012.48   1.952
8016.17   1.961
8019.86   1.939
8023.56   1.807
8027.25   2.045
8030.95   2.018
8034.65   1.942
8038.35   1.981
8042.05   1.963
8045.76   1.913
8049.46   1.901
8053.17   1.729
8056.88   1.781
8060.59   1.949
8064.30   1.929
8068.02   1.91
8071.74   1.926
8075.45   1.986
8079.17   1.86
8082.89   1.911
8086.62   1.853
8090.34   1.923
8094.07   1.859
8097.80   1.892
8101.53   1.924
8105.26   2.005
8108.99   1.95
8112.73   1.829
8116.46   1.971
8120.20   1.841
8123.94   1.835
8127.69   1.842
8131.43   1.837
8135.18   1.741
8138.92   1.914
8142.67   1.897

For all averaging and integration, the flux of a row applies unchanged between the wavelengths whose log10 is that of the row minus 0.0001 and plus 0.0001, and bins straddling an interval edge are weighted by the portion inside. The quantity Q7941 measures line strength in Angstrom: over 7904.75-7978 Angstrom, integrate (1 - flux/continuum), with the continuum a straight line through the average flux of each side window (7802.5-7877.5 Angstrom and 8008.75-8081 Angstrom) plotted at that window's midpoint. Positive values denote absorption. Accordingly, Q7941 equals 2.49 Angstrom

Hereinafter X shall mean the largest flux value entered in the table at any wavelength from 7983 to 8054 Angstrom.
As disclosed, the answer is 2.164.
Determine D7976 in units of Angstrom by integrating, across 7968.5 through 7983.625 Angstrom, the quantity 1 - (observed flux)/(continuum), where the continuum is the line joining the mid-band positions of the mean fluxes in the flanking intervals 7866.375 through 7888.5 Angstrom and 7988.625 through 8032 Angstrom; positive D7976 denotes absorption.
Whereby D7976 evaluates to 1.0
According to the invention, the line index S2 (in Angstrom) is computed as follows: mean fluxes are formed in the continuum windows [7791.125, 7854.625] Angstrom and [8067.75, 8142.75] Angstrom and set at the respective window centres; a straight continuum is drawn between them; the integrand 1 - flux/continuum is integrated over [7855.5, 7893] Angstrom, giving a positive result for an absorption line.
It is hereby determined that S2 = 2.9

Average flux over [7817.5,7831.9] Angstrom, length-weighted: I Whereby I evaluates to 2.23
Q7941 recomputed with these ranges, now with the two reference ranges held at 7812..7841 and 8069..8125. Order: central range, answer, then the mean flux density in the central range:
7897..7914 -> 1.0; 1.95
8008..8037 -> 0.2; 1.96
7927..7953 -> 1.6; 1.92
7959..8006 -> 1.6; 1.94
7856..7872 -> 1.8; 1.87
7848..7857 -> 0.8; 1.93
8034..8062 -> 0.8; 1.89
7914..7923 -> 0.4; 1.97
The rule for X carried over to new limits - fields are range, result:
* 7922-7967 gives 2.125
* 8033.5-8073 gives 1.981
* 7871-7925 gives 2.069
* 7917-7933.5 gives 2.029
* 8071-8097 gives 1.986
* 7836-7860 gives 2.383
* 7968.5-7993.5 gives 2.065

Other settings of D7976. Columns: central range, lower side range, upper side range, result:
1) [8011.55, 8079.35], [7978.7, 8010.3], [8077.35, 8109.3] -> 1.04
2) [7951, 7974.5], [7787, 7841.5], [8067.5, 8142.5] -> 1.22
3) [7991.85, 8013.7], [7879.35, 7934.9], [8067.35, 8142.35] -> -0.97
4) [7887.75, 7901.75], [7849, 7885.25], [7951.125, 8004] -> -0.36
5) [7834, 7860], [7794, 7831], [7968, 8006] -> 0.94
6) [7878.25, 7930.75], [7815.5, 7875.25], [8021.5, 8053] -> 1.08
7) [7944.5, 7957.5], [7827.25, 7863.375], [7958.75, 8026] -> -0.19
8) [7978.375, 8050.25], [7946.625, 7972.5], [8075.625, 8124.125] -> -2.06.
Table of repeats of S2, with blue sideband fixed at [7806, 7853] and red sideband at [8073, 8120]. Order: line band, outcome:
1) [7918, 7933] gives 1.03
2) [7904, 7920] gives 0.82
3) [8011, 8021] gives 0.16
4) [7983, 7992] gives -0.03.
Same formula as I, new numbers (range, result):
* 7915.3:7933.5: 1.91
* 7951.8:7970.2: 1.93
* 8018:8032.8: 1.95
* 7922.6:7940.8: 1.9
